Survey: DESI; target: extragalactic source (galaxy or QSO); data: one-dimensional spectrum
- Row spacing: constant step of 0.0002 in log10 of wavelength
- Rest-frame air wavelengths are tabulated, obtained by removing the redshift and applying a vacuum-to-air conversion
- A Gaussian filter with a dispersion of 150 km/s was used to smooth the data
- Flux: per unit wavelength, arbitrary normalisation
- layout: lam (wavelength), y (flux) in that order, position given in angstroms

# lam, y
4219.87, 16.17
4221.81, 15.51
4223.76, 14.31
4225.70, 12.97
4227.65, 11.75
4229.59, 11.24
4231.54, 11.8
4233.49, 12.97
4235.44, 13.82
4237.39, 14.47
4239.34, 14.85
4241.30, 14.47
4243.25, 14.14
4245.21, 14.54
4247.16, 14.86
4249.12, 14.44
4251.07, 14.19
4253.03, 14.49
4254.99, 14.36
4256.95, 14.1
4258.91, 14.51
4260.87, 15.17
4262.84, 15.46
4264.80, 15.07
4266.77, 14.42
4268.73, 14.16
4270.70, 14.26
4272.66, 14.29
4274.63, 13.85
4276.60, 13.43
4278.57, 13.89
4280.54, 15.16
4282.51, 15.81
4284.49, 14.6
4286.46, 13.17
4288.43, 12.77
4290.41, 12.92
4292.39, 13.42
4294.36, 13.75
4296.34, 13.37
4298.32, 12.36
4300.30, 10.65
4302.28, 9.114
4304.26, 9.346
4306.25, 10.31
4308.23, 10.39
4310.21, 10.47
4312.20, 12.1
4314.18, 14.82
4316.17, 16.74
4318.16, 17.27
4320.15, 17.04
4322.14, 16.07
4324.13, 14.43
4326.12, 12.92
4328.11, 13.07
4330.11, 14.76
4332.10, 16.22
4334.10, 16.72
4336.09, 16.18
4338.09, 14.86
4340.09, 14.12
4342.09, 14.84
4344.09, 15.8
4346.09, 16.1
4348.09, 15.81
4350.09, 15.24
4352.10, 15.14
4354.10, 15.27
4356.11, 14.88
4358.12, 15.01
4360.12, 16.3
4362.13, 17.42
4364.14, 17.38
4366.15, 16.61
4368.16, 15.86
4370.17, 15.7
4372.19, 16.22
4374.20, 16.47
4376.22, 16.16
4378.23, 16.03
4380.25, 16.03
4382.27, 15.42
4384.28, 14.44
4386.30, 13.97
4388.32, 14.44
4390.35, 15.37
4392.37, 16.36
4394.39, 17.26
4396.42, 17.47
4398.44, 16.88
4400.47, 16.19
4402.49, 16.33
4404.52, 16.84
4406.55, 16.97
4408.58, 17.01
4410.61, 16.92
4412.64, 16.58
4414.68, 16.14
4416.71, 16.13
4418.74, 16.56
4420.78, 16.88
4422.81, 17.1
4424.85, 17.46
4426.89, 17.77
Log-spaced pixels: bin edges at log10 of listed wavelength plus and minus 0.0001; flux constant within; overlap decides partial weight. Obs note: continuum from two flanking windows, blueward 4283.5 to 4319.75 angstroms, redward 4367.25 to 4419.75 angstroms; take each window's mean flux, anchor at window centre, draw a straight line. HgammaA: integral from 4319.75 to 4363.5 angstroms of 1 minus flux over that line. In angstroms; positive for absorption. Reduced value -3.59 angstroms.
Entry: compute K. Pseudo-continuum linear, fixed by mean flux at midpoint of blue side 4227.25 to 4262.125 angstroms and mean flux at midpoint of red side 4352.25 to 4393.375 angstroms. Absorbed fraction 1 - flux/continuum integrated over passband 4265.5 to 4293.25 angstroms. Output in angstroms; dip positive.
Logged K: 0.8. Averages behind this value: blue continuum 13.9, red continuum 15.8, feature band 14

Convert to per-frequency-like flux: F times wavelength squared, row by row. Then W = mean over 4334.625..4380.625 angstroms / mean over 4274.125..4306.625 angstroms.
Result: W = 1.27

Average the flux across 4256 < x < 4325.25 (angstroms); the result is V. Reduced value 13.7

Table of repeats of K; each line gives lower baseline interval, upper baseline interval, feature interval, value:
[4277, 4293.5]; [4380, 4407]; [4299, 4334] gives 2.88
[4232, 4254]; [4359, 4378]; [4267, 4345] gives 7.66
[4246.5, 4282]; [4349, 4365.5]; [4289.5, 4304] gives 2.78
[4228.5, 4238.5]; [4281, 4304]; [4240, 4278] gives -4.62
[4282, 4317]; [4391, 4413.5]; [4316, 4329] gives -1.80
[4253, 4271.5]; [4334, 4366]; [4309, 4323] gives 0.39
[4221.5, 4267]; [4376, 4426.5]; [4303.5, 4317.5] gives 2.63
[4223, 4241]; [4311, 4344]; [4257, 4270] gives -0.87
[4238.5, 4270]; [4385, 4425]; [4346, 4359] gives 0.38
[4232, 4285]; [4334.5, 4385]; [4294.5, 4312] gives 4.71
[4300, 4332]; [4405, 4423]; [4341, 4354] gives -1.01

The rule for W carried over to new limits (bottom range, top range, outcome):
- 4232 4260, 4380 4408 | 1.20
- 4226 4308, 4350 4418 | 1.26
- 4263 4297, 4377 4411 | 1.21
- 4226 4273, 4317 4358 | 1.14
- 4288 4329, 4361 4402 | 1.28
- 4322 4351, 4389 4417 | 1.13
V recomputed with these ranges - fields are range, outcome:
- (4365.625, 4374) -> 16.1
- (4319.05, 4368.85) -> 15.5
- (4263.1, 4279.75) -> 14.2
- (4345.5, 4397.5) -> 15.9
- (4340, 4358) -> 15.3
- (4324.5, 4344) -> 14.9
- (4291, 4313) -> 11.4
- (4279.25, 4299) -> 13.8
